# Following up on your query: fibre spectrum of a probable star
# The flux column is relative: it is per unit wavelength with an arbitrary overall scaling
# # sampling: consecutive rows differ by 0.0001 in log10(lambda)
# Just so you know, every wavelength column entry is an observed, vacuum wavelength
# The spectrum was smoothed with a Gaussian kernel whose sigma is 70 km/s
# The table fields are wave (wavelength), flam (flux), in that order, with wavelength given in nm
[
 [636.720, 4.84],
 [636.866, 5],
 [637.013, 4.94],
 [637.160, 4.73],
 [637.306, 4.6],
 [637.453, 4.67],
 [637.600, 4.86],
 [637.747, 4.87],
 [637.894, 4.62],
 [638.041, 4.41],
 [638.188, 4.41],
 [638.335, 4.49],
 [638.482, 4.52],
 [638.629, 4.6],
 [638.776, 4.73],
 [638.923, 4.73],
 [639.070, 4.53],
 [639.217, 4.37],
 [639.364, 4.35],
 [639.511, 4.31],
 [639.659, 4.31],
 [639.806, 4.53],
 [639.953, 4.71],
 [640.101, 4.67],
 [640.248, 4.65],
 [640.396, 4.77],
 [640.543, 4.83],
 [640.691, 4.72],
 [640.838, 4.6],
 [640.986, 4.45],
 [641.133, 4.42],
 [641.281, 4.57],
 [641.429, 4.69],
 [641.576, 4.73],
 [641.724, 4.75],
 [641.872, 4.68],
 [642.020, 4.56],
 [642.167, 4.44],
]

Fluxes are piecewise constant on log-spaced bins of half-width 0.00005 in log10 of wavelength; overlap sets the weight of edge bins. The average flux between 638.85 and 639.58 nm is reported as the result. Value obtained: 4.46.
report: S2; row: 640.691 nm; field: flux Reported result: 4.72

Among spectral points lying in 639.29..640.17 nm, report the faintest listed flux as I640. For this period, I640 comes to 4.31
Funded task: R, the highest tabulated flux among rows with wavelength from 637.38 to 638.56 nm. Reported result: 4.87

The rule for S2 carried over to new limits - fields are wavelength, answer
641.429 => 4.69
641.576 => 4.73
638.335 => 4.49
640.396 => 4.77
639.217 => 4.37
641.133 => 4.42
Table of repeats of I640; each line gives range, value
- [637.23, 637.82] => 4.6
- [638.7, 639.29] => 4.37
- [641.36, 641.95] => 4.68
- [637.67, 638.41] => 4.41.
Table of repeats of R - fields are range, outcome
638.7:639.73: 4.73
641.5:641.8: 4.75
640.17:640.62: 4.83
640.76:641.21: 4.6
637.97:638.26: 4.41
